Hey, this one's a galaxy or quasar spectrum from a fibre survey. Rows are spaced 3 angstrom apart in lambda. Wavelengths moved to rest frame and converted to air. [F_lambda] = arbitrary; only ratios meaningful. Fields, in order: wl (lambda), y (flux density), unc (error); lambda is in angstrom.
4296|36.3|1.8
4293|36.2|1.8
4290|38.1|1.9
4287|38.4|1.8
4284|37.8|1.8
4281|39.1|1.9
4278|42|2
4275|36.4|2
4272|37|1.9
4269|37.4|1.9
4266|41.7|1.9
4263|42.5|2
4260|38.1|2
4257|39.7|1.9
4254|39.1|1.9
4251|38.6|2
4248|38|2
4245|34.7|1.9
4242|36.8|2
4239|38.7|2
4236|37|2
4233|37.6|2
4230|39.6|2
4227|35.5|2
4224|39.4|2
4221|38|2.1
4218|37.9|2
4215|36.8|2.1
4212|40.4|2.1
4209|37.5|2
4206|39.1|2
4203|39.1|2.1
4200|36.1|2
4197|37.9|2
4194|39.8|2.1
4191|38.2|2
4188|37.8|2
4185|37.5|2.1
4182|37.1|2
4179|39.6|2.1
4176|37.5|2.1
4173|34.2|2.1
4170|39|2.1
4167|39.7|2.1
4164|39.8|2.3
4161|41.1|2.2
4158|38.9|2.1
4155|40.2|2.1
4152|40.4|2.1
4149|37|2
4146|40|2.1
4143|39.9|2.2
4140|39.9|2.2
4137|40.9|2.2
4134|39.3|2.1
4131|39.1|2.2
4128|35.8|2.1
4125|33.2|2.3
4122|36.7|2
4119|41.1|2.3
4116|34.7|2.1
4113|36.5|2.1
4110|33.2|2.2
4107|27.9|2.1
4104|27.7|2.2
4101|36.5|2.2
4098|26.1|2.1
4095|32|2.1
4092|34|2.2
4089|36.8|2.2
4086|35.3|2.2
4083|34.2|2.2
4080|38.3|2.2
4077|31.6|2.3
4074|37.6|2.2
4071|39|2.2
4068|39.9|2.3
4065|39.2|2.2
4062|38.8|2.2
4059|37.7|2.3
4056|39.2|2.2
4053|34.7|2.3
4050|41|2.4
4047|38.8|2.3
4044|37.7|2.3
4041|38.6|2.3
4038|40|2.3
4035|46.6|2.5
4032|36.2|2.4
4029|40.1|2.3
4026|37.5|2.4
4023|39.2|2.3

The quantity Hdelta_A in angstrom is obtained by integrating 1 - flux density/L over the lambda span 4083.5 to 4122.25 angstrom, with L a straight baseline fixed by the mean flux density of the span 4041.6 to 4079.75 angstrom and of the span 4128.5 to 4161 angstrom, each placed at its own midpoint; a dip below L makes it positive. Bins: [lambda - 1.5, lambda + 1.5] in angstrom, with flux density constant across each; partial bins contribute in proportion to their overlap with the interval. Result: 5.1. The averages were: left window 38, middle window 33.6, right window 39.5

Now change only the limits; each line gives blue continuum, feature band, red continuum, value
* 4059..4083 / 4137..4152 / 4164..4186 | -0.7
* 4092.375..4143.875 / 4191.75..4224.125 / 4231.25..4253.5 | -1.3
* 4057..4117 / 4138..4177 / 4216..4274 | -2.9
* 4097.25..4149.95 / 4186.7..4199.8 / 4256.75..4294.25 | -0.3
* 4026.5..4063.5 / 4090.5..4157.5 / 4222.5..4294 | 4.7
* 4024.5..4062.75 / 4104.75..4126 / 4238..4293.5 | 2.3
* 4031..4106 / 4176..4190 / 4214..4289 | -0.1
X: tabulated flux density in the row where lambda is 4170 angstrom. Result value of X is 39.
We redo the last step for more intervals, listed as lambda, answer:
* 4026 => 37.5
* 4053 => 34.7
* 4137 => 40.9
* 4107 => 27.9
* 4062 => 38.8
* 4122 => 36.7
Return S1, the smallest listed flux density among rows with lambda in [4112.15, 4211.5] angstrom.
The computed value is 33.2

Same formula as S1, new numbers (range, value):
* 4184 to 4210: 36.1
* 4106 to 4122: 27.9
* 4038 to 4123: 26.1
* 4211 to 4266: 34.7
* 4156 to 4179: 34.2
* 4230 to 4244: 36.8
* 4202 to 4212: 37.5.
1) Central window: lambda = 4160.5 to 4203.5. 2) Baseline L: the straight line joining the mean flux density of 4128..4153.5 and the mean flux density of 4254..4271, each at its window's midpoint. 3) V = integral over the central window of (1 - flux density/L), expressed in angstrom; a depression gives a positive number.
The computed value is 1.4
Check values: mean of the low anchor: 39.3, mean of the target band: 38.2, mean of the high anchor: 39.7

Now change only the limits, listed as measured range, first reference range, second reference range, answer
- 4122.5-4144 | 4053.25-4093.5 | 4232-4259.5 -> -0.5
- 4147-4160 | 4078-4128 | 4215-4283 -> -1.4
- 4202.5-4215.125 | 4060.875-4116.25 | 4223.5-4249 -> -0.6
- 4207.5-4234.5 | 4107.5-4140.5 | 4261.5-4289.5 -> 0.2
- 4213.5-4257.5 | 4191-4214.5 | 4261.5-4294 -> 1.0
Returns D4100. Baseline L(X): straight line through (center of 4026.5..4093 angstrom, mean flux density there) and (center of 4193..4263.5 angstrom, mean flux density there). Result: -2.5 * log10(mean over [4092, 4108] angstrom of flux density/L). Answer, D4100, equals 0.24 mag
